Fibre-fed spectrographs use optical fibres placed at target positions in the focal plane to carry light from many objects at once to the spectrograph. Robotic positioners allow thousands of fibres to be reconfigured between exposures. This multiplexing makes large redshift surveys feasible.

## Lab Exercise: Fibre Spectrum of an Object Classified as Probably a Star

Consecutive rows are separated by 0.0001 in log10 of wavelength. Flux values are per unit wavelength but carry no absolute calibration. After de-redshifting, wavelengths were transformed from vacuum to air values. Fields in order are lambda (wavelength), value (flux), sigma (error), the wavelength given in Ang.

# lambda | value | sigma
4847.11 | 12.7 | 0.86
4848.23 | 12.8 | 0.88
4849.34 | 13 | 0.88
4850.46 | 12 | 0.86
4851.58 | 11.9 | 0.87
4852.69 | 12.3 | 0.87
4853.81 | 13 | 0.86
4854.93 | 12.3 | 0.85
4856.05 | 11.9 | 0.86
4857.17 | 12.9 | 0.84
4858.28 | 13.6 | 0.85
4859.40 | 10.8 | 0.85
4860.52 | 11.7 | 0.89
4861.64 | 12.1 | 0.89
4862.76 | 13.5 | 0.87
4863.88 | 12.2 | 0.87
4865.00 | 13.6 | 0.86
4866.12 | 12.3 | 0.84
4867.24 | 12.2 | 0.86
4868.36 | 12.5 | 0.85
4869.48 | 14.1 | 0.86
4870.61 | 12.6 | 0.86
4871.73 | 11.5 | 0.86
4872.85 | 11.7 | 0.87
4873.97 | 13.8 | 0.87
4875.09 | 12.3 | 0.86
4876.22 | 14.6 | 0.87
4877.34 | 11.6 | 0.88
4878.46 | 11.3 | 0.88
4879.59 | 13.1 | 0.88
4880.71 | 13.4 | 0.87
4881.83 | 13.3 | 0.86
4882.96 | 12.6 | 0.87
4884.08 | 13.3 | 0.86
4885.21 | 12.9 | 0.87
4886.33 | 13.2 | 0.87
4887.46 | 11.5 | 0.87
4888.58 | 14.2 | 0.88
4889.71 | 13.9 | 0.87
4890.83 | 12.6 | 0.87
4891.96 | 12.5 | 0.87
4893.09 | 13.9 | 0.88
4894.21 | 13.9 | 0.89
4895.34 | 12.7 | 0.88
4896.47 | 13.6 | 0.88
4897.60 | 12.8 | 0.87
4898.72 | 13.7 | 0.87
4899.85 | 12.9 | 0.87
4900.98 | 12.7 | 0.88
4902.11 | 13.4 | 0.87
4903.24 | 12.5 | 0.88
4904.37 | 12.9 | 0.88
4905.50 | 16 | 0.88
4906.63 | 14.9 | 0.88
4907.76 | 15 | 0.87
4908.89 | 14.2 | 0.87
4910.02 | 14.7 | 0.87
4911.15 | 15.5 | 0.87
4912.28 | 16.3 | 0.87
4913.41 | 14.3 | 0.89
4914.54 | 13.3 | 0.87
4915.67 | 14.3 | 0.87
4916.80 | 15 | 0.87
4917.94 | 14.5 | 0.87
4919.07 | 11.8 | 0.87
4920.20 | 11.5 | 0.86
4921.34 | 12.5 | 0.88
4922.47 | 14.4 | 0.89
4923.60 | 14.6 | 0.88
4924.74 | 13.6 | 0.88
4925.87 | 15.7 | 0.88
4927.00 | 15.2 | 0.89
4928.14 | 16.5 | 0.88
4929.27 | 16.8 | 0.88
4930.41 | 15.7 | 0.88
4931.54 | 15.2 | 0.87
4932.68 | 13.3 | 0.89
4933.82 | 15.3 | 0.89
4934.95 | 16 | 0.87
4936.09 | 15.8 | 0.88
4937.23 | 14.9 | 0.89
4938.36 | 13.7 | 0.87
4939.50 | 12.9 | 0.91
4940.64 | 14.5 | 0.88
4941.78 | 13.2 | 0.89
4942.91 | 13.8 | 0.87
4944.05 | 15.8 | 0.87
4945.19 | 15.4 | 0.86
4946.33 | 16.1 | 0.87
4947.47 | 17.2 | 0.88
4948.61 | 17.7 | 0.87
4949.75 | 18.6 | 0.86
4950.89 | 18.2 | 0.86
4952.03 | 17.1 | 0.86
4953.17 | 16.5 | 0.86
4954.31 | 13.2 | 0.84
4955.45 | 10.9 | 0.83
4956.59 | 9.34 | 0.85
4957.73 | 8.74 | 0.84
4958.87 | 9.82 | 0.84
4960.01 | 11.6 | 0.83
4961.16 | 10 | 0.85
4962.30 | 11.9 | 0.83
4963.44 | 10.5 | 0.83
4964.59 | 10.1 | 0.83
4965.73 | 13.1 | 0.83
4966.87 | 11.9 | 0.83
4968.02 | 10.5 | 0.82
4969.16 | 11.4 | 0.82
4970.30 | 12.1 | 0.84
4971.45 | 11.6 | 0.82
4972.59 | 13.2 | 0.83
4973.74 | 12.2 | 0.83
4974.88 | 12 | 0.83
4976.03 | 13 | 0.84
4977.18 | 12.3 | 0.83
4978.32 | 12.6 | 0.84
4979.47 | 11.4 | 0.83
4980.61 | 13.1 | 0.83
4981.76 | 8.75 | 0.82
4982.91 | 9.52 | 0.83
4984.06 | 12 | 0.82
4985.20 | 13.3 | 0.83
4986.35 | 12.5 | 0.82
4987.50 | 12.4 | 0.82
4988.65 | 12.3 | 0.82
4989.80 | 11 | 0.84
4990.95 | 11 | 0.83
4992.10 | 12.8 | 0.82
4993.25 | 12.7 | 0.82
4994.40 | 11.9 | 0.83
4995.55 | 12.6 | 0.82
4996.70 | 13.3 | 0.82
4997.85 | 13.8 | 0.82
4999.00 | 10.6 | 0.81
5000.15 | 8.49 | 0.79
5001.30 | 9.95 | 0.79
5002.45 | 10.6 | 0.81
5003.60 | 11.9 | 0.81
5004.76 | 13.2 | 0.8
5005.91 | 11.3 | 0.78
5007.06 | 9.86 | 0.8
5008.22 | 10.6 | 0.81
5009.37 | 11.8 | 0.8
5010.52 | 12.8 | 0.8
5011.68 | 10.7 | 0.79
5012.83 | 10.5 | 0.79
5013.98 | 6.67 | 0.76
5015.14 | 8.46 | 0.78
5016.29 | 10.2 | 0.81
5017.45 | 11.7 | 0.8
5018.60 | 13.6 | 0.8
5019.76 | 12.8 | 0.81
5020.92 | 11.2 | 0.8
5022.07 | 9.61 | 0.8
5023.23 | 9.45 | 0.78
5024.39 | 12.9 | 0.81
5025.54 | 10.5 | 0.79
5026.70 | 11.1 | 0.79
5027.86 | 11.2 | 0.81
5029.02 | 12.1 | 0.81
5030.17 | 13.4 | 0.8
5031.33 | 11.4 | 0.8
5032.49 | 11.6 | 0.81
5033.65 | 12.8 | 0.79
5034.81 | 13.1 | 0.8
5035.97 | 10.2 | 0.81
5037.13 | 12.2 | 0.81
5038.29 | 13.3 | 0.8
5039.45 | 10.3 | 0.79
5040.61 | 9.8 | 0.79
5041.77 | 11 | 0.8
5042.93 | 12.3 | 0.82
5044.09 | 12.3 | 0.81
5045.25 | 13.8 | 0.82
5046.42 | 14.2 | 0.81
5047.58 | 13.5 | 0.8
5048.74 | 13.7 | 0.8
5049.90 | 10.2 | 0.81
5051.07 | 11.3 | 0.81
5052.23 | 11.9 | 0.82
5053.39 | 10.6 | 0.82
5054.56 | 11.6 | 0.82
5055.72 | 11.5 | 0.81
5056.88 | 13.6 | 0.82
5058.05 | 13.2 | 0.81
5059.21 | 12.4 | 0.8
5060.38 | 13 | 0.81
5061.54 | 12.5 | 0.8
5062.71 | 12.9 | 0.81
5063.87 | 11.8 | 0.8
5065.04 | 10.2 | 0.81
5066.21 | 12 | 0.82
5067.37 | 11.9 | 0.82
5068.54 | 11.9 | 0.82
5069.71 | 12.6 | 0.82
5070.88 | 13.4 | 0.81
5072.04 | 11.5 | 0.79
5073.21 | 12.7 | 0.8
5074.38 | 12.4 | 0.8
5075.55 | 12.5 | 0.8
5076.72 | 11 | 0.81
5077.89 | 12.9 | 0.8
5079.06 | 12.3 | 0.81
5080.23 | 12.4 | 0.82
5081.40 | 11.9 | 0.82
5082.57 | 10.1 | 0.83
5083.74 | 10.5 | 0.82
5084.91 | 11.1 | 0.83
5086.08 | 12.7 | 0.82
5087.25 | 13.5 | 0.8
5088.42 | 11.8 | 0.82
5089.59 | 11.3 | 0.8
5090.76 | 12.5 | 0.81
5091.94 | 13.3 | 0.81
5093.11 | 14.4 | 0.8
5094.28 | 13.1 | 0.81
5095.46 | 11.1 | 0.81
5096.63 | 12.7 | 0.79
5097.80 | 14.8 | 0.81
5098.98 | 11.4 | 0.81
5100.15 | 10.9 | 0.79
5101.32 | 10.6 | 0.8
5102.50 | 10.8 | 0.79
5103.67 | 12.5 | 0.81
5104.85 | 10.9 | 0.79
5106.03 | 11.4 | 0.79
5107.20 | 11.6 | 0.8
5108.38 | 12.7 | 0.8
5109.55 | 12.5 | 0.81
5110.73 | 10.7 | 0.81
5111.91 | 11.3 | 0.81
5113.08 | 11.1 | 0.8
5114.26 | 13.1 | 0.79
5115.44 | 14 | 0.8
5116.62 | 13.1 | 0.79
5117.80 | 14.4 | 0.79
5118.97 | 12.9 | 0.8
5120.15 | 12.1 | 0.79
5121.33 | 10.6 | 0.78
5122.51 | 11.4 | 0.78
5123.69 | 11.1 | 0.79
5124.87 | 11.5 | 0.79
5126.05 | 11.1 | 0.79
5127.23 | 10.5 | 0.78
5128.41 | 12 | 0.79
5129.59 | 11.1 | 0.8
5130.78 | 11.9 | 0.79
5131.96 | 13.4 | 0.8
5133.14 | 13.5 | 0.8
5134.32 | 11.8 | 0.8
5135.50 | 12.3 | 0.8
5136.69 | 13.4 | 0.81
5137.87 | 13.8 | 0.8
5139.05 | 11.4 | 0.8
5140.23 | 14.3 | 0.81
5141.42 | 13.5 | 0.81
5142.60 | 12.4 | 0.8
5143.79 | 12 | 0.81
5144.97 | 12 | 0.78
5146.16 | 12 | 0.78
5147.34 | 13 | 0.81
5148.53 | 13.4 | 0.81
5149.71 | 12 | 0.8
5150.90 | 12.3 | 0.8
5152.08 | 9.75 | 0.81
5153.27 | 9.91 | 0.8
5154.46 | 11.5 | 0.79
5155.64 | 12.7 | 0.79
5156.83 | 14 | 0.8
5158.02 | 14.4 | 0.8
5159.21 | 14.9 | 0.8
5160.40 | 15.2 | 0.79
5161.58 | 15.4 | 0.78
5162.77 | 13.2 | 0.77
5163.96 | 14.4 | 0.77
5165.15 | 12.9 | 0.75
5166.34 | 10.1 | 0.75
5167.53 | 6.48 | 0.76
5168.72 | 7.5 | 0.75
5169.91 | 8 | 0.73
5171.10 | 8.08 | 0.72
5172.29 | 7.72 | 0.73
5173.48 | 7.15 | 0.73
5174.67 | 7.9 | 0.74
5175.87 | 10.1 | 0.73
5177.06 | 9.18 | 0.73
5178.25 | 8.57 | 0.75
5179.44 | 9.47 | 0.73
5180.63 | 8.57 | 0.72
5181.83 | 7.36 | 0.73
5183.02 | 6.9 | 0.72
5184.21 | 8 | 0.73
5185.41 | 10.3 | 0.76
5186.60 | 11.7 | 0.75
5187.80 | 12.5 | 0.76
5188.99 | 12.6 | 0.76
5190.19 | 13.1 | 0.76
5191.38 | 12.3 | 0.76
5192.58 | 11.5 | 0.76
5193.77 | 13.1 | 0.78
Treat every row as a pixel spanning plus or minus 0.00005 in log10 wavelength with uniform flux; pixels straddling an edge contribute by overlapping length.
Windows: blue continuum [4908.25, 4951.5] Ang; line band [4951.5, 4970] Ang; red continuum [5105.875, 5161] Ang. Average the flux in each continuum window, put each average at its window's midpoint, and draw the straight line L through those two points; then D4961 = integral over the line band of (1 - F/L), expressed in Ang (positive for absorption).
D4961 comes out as 3.7 Ang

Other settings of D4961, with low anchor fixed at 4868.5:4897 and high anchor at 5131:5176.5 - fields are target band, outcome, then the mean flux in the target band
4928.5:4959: -4.9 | 14.7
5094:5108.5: 0.2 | 11.8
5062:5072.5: 0.1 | 12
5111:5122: -0.5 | 12.5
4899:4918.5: -2.1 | 14.2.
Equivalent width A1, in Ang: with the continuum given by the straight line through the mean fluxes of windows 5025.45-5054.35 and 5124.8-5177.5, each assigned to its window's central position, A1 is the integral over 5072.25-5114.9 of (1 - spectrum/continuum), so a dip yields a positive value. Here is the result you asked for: -0.7 Ang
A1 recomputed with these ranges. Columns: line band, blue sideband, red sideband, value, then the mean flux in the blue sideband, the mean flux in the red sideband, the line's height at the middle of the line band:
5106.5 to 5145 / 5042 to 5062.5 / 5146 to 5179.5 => -2.42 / 12.4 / 11.1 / 11.5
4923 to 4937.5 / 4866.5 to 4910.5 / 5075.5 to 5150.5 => -2.55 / 13.2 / 12.2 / 13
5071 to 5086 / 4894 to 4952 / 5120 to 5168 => 1.33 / 14.6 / 12.3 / 13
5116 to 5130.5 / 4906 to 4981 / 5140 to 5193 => -0.27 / 13.8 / 11.1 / 11.6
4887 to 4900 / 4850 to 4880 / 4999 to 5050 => -0.96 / 12.5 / 11.4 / 12.3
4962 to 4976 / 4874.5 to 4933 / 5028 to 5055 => 1.28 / 13.8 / 12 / 12.9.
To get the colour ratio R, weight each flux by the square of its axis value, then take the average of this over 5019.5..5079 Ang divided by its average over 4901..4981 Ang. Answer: 0.9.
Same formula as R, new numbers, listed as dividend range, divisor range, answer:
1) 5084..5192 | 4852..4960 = 0.93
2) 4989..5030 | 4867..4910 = 0.90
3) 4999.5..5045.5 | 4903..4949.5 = 0.79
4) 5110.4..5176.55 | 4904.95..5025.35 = 0.99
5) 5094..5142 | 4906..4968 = 0.93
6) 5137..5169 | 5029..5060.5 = 1.07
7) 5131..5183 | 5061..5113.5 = 0.97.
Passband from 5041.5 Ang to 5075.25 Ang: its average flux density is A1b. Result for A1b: 12.3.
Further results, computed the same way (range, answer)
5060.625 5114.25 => 12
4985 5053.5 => 11.6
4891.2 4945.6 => 14.2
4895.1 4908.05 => 13.6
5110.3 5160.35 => 12.4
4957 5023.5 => 11.4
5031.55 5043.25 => 11.6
